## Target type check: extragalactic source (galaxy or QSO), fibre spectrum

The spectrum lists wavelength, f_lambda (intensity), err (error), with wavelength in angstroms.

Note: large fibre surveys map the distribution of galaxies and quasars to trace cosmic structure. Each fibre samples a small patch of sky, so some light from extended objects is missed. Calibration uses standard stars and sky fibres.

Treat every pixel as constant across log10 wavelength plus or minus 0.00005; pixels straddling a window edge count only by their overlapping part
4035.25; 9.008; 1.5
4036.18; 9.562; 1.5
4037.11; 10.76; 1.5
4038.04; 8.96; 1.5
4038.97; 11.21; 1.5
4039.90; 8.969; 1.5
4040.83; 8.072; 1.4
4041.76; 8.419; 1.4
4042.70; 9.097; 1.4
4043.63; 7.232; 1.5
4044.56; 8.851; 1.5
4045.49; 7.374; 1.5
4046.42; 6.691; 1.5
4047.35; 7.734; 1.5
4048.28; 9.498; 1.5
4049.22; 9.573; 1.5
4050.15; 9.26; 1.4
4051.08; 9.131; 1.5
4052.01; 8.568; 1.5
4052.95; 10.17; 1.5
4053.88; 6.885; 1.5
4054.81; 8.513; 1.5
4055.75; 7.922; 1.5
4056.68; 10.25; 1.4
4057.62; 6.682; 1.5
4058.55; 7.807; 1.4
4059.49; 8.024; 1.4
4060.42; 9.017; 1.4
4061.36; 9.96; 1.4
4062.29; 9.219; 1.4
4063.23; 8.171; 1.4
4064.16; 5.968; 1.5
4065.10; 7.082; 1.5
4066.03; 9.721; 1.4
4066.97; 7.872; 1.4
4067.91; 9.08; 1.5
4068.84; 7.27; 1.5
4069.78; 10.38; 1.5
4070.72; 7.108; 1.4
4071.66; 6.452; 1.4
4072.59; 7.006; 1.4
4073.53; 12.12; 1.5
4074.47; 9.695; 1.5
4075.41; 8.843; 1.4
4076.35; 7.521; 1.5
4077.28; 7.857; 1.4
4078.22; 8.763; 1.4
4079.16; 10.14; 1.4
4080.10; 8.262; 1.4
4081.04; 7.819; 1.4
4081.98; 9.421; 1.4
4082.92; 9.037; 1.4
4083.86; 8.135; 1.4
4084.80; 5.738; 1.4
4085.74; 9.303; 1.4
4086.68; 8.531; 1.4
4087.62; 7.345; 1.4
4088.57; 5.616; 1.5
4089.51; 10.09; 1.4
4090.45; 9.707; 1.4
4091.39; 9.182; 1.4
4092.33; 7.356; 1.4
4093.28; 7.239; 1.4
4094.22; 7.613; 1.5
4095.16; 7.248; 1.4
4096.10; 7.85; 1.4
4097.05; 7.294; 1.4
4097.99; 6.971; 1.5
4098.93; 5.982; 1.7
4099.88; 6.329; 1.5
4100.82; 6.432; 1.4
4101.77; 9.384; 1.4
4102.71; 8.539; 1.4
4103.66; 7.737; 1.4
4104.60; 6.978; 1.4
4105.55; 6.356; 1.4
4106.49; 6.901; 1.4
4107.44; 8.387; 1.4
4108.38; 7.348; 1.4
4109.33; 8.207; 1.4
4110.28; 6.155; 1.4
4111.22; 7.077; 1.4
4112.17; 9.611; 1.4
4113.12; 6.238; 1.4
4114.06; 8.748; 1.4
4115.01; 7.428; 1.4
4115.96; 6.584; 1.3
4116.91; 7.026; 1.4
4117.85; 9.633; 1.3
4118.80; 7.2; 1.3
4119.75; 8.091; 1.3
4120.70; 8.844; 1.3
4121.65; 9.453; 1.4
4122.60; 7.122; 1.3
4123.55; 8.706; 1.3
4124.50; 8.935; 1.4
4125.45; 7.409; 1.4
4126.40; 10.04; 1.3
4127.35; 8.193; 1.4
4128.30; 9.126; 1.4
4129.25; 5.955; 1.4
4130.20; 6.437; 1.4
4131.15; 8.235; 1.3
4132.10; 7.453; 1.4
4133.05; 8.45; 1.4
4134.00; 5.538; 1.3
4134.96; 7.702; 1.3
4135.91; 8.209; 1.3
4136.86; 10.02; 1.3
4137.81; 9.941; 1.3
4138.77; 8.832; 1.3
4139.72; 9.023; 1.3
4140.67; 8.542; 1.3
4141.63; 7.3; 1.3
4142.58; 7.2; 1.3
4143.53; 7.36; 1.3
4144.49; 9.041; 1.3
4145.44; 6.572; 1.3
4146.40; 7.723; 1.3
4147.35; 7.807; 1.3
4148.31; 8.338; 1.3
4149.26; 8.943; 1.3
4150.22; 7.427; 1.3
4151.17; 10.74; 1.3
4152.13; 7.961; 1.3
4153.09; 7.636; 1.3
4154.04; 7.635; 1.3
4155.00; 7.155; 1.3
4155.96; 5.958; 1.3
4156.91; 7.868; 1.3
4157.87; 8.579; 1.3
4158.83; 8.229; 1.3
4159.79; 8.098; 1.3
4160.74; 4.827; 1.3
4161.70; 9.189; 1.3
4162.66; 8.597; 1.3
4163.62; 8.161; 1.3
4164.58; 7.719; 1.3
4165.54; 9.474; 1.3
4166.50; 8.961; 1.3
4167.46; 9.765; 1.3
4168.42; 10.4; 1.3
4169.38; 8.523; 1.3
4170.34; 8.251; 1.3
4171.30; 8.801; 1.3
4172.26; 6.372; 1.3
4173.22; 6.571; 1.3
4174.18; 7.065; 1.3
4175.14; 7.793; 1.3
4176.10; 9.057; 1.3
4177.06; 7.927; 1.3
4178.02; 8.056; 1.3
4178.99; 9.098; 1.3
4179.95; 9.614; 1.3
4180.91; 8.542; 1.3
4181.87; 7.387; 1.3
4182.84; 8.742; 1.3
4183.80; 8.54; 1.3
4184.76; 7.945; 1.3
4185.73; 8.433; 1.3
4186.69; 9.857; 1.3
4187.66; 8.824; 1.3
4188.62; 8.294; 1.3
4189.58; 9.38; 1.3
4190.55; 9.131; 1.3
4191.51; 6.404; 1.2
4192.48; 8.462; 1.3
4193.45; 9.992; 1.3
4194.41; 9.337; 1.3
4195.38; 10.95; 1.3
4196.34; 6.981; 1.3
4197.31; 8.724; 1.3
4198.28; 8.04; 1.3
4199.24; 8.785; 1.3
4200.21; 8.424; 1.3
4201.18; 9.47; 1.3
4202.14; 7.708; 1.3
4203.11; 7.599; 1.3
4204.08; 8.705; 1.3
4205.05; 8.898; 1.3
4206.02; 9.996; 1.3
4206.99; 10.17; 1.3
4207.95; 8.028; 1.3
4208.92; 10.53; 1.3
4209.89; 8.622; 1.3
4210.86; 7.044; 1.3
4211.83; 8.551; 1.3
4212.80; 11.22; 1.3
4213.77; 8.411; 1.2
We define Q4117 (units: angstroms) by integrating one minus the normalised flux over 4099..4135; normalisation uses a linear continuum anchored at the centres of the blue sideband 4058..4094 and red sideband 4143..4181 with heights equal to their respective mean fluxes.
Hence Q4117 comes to 2.3 angstroms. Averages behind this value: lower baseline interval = 8.36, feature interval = 7.72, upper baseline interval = 8.14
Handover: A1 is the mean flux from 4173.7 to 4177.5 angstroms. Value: 7.97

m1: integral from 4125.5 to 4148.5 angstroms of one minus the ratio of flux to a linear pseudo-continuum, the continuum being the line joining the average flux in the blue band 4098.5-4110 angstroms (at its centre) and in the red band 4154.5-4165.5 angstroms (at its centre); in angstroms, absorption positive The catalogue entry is -1.4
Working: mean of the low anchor 7.36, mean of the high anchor 7.74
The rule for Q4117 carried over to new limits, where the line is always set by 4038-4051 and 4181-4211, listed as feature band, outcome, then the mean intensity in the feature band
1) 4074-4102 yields 2.1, 8.01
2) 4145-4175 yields 2.2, 8.04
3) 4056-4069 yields 0.5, 8.32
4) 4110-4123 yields 1.3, 7.83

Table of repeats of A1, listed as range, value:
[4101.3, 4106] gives 7.8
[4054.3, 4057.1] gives 8.84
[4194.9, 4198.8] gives 8.69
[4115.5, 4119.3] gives 7.62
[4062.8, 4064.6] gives 7.09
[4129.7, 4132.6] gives 7.38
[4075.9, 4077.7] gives 7.72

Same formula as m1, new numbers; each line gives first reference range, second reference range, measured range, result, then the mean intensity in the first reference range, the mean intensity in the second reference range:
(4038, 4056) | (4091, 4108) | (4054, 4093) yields -1.8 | 8.6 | 7.42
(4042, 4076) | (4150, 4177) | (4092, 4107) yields 1.9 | 8.45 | 8.11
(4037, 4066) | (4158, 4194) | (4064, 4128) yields 3.6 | 8.54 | 8.4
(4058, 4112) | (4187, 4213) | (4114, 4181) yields 2.5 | 8.02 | 8.81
